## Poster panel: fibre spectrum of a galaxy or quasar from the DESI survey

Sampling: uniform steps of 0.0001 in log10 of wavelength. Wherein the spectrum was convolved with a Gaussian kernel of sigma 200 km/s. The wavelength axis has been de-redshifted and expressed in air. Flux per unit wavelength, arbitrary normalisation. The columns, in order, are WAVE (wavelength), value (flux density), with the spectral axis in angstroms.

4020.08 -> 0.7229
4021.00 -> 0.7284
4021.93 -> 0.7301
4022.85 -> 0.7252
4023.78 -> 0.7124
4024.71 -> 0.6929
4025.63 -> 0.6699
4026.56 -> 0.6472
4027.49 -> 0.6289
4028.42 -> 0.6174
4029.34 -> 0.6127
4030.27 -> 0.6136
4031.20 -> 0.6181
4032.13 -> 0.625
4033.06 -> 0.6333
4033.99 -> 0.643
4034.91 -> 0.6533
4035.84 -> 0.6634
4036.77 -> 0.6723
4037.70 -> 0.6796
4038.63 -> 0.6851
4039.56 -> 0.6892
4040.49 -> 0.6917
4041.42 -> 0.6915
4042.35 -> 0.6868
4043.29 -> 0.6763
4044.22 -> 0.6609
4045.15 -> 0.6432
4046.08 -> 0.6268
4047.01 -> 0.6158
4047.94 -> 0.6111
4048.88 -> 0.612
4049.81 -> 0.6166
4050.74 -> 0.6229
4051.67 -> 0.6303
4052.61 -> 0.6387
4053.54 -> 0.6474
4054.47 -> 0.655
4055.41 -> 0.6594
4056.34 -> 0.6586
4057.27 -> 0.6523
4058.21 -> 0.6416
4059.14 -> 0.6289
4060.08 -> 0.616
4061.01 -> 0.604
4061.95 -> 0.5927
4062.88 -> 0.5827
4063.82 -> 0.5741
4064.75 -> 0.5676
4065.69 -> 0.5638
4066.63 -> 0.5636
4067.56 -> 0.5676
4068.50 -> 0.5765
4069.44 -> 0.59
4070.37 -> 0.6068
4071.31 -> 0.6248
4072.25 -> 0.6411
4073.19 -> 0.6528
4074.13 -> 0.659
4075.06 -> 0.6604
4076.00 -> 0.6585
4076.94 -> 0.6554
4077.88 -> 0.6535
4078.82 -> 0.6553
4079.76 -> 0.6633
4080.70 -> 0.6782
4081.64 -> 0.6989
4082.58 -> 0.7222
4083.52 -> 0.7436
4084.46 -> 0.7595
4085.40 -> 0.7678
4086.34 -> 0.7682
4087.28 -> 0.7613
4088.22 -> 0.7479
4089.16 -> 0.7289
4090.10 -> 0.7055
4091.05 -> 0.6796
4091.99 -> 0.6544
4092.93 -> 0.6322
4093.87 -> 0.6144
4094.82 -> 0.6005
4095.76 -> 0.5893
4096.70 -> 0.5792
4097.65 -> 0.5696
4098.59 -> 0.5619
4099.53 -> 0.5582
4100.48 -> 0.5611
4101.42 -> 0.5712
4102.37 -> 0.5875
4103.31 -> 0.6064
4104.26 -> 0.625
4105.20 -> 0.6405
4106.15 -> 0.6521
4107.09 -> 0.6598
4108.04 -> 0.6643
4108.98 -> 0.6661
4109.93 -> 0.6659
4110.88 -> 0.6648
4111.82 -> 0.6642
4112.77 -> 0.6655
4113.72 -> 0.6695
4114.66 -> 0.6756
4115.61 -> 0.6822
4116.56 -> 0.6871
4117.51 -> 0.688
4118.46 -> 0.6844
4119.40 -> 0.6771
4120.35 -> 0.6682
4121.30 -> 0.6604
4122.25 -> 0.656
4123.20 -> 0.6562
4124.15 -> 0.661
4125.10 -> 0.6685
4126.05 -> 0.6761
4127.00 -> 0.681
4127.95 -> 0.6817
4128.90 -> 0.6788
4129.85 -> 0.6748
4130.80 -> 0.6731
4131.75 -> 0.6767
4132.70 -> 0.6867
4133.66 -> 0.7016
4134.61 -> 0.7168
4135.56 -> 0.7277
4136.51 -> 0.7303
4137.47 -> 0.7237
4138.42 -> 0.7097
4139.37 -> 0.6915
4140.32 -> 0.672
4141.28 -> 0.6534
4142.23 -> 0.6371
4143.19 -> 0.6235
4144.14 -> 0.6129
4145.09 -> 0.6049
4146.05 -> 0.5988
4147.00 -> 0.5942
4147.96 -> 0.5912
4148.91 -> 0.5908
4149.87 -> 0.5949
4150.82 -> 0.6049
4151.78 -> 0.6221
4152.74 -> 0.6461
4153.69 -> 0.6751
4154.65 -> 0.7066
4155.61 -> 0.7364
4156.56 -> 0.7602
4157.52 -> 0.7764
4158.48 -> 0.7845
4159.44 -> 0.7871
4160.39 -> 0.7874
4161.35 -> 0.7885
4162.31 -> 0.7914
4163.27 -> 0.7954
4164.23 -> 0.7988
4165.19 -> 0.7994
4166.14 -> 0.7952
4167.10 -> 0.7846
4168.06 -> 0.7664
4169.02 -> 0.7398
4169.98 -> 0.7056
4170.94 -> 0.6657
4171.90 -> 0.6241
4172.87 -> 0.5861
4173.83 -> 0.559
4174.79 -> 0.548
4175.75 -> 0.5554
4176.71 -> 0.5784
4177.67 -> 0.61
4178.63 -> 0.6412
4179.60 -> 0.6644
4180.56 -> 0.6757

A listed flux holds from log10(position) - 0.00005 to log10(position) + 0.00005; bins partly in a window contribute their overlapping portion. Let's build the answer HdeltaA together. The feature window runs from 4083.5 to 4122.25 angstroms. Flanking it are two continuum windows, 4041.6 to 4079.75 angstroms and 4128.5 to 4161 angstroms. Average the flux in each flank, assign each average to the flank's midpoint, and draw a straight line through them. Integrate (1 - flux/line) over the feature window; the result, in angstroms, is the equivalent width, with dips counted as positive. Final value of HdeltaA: -0.3 angstroms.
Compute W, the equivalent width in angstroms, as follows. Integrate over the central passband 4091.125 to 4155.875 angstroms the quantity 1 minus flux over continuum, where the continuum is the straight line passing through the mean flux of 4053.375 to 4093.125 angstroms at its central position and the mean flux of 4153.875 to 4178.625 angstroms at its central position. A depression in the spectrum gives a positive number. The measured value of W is 3.3 angstroms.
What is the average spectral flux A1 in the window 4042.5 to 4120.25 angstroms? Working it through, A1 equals 0.644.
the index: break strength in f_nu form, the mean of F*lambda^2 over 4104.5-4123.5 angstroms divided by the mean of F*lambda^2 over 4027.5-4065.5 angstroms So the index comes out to 1.1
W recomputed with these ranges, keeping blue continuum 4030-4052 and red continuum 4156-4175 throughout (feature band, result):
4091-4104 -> 1.7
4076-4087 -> -0.5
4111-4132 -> 0.9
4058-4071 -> 1.5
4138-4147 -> 1.0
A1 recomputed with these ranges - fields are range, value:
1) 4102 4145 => 0.669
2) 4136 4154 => 0.641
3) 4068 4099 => 0.662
